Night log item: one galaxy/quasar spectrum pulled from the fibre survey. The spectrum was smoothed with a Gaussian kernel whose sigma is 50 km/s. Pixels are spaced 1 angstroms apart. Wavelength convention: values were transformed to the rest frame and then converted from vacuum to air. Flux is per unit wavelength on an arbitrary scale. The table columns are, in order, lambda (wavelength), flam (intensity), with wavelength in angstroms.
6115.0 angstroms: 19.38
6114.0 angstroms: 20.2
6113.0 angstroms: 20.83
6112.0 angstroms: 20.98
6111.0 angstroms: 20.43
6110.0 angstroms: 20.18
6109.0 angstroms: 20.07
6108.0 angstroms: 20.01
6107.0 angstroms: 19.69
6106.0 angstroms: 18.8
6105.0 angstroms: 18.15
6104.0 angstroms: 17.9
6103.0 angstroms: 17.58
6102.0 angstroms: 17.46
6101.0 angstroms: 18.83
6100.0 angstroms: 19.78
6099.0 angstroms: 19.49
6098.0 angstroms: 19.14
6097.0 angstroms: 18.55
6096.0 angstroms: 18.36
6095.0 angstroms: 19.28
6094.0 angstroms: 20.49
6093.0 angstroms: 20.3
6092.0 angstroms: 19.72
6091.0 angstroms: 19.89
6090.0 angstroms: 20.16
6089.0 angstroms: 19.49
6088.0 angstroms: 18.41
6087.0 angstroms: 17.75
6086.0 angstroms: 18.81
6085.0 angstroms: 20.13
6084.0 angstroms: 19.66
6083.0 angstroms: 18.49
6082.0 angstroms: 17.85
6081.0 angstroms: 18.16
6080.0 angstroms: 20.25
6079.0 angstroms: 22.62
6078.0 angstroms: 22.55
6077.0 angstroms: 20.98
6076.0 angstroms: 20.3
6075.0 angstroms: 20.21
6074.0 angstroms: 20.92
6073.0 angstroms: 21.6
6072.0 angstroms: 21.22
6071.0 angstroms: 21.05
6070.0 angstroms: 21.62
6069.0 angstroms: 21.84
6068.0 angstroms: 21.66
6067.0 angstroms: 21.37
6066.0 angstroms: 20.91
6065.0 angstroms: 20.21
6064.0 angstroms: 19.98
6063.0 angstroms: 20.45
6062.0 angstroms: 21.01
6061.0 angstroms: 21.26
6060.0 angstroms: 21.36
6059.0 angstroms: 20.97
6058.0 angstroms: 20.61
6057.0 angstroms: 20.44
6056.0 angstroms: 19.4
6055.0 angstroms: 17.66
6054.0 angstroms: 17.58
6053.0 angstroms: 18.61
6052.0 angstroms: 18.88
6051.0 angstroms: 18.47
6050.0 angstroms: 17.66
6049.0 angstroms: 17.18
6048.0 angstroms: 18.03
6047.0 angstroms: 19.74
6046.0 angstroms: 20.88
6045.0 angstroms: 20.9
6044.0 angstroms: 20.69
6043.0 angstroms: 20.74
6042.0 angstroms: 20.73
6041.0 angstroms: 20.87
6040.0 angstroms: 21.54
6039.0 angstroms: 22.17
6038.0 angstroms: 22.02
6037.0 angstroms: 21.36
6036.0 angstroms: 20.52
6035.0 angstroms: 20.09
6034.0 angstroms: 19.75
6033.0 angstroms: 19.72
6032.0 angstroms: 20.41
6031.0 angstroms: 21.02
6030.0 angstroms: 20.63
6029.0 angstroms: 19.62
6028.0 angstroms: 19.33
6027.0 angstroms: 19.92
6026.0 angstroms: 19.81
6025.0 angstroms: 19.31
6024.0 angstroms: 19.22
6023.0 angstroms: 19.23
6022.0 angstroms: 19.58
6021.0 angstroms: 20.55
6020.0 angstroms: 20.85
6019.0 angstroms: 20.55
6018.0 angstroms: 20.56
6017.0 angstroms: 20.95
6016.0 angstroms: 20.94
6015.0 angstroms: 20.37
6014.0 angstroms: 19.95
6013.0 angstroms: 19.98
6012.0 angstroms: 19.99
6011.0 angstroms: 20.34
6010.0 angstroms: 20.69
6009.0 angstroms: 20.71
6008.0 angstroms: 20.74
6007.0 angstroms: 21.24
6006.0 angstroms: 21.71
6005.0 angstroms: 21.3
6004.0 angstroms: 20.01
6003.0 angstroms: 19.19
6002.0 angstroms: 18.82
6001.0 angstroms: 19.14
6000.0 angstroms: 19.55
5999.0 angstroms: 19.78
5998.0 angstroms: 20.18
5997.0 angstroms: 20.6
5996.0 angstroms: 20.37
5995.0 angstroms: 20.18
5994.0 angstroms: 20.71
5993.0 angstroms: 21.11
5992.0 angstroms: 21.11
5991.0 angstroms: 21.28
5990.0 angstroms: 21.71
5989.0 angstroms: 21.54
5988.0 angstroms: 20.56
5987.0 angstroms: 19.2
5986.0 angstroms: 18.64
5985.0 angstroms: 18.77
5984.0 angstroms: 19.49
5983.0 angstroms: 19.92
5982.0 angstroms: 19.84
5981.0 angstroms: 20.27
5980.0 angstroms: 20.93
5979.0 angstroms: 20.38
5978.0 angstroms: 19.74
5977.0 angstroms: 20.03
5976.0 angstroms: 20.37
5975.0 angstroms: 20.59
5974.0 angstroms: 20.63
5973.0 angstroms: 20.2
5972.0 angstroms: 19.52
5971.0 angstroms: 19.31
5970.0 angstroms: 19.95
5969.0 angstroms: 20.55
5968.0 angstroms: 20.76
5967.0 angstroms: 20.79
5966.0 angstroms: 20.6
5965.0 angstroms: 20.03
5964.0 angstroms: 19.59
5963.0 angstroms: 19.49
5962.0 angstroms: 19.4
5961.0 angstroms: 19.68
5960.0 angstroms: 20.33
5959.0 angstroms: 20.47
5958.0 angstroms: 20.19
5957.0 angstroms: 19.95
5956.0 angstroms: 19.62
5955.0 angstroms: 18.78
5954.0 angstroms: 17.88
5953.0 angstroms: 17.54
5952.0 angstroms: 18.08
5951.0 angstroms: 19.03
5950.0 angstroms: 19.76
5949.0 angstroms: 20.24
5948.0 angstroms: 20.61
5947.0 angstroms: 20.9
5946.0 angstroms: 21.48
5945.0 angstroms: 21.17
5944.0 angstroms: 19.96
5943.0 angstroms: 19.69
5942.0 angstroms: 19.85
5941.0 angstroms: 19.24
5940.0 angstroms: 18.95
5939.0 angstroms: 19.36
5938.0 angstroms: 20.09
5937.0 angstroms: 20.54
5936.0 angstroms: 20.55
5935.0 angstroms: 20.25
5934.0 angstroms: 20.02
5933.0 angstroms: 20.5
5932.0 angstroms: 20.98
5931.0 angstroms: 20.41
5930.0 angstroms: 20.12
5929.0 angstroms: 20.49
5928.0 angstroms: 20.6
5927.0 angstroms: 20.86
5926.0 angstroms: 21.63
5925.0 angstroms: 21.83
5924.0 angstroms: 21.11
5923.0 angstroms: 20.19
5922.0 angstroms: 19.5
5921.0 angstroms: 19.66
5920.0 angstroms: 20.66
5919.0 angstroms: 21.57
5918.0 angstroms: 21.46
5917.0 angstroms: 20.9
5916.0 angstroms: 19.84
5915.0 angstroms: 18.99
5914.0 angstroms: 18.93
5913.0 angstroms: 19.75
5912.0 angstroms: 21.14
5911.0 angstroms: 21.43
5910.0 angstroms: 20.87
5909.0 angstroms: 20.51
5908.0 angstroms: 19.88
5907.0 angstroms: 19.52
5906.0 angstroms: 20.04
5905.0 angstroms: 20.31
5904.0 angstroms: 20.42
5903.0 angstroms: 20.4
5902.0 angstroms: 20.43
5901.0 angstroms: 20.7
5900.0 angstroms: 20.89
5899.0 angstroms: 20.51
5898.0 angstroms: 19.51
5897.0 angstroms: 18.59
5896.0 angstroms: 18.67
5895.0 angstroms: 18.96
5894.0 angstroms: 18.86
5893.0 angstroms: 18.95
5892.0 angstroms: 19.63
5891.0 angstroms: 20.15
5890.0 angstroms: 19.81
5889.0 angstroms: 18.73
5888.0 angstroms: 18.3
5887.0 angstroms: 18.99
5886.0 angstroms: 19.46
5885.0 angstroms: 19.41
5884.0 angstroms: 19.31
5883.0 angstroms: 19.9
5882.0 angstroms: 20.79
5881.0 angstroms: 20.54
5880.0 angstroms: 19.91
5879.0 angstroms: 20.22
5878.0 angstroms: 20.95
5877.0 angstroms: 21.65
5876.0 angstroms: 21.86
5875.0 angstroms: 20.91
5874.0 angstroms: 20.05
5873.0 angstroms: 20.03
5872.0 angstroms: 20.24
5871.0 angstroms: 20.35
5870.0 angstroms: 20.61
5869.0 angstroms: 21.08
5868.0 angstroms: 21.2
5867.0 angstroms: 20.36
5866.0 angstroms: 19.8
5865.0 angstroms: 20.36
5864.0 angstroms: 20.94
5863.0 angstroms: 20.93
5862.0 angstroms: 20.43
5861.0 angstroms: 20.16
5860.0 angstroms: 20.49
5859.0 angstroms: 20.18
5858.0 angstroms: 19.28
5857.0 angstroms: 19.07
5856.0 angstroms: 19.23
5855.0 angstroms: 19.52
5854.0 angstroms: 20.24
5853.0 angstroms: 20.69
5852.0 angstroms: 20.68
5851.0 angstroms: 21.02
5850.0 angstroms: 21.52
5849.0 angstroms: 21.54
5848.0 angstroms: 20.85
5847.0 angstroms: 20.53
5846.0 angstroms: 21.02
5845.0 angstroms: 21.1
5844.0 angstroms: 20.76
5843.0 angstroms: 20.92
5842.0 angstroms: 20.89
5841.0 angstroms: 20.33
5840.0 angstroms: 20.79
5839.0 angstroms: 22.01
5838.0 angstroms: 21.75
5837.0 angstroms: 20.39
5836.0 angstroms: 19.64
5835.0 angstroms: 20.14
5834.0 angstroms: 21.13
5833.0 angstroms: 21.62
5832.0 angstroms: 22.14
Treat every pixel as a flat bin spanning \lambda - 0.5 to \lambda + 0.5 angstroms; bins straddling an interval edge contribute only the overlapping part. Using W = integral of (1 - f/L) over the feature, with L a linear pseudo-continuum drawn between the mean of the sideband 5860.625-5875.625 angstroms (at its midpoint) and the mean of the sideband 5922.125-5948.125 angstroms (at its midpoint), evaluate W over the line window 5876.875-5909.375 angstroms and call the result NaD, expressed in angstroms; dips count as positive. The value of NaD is 1.0 angstroms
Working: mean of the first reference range 20.5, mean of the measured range 19.8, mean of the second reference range 20.4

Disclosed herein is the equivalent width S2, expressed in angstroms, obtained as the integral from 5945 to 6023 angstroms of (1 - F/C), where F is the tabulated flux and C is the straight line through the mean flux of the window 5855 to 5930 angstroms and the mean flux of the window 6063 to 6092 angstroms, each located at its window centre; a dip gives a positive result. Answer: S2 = 0.4 angstroms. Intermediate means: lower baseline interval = 20.2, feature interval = 20.1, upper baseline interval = 20.3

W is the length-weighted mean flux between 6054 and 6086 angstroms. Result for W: 20.5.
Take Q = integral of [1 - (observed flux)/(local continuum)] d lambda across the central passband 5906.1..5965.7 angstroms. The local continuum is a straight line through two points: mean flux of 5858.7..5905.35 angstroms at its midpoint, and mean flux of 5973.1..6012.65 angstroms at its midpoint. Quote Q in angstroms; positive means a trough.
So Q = 0.3 angstroms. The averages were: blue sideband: 20.1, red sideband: 20.3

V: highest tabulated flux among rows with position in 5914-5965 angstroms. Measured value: 21.83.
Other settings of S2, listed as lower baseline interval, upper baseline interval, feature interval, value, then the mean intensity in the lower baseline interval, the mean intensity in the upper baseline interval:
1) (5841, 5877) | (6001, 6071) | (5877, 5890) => 0.46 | 20.6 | 20.2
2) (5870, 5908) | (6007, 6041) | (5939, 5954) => 0.35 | 20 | 20.4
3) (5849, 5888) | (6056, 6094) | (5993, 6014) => 0.08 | 20.3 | 20.4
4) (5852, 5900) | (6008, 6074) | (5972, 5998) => -0.16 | 20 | 20.3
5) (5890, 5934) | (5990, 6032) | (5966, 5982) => 0.00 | 20.2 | 20.3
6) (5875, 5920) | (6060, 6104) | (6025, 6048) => -0.55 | 20.1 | 20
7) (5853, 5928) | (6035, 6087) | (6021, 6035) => 0.27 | 20.2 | 20.3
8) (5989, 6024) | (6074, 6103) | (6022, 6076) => -0.75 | 20.4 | 19.5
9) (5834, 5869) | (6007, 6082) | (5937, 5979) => 1.13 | 20.6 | 20.3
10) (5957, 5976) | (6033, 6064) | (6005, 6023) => -0.43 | 20.1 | 20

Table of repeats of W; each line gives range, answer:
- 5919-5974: 20.1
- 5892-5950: 20.2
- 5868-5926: 20.2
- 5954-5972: 19.9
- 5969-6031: 20.2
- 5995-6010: 20.3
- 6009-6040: 20.3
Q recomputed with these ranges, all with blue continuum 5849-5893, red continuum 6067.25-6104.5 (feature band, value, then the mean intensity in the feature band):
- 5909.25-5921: -0.2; 20.5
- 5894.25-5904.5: 0.1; 19.9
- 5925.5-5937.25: -0.3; 20.6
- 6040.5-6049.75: 0.0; 19.9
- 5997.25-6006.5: 0.0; 20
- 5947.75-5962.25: 0.5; 19.4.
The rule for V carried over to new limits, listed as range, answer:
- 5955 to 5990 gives 21.71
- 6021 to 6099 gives 22.62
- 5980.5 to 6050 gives 22.17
